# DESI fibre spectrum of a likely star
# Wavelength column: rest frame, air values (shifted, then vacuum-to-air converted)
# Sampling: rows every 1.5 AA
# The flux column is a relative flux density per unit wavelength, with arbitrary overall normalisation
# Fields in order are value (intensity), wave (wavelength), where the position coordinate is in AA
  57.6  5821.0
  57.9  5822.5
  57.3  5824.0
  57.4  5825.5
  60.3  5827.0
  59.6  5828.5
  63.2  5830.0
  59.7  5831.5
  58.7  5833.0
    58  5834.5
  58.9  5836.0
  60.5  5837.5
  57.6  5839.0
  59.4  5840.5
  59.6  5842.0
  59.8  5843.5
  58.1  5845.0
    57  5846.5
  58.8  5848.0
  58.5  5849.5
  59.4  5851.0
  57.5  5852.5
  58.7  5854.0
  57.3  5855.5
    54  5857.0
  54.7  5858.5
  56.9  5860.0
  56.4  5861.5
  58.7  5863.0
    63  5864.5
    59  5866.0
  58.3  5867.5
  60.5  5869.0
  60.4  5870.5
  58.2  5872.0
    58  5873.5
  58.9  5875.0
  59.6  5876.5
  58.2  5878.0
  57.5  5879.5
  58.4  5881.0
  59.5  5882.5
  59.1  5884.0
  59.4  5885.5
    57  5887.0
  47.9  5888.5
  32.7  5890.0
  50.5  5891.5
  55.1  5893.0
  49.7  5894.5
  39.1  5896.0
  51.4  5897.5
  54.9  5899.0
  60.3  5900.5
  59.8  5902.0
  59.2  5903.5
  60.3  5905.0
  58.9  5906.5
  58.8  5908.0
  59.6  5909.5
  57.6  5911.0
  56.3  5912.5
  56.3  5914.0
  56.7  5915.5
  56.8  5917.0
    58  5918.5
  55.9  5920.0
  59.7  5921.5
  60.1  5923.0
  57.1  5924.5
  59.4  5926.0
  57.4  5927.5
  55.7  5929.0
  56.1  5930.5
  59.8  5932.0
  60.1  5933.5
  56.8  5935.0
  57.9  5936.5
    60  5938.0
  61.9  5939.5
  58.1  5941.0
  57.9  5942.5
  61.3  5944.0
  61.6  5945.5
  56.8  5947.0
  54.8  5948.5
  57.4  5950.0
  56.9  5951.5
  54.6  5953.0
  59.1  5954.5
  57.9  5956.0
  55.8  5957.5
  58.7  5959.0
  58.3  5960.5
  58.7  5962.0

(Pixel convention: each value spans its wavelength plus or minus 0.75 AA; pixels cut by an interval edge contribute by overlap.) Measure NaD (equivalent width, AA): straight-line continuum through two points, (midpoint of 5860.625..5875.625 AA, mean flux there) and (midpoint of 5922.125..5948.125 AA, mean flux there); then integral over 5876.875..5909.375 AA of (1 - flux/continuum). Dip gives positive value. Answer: 2.3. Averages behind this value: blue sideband 59.1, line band 54.8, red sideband 58.7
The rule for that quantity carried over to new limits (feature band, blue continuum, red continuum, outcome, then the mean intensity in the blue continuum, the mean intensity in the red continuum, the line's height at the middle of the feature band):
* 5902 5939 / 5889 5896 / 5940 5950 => -3.92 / 46.2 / 58.4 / 52.7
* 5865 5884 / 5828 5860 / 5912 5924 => -0.28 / 58.5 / 57.5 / 58.1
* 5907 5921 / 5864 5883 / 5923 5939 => 0.26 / 59.1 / 58.2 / 58.5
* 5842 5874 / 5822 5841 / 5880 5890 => -0.65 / 59.1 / 55.1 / 57.1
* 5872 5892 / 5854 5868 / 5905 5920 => 0.82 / 57.6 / 57.7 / 57.7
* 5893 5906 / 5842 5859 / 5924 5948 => 0.84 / 57.7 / 58.6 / 58.2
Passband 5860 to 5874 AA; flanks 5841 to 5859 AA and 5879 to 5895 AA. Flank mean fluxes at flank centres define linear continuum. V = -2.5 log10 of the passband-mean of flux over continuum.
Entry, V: -0.06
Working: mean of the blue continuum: 57.8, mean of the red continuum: 53.3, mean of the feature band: 59.1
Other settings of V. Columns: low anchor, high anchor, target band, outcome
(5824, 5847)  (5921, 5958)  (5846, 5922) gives 0.04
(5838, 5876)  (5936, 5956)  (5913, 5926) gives 0.01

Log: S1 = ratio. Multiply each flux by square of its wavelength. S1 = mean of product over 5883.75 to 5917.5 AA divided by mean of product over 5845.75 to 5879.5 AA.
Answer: 0.95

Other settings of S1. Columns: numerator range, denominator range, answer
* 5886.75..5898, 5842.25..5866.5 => 0.83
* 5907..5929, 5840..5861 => 1.02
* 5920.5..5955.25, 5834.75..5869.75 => 1.03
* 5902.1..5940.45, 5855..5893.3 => 1.05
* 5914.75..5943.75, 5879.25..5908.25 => 1.08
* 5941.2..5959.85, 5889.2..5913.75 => 1.09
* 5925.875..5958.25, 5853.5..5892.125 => 1.05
